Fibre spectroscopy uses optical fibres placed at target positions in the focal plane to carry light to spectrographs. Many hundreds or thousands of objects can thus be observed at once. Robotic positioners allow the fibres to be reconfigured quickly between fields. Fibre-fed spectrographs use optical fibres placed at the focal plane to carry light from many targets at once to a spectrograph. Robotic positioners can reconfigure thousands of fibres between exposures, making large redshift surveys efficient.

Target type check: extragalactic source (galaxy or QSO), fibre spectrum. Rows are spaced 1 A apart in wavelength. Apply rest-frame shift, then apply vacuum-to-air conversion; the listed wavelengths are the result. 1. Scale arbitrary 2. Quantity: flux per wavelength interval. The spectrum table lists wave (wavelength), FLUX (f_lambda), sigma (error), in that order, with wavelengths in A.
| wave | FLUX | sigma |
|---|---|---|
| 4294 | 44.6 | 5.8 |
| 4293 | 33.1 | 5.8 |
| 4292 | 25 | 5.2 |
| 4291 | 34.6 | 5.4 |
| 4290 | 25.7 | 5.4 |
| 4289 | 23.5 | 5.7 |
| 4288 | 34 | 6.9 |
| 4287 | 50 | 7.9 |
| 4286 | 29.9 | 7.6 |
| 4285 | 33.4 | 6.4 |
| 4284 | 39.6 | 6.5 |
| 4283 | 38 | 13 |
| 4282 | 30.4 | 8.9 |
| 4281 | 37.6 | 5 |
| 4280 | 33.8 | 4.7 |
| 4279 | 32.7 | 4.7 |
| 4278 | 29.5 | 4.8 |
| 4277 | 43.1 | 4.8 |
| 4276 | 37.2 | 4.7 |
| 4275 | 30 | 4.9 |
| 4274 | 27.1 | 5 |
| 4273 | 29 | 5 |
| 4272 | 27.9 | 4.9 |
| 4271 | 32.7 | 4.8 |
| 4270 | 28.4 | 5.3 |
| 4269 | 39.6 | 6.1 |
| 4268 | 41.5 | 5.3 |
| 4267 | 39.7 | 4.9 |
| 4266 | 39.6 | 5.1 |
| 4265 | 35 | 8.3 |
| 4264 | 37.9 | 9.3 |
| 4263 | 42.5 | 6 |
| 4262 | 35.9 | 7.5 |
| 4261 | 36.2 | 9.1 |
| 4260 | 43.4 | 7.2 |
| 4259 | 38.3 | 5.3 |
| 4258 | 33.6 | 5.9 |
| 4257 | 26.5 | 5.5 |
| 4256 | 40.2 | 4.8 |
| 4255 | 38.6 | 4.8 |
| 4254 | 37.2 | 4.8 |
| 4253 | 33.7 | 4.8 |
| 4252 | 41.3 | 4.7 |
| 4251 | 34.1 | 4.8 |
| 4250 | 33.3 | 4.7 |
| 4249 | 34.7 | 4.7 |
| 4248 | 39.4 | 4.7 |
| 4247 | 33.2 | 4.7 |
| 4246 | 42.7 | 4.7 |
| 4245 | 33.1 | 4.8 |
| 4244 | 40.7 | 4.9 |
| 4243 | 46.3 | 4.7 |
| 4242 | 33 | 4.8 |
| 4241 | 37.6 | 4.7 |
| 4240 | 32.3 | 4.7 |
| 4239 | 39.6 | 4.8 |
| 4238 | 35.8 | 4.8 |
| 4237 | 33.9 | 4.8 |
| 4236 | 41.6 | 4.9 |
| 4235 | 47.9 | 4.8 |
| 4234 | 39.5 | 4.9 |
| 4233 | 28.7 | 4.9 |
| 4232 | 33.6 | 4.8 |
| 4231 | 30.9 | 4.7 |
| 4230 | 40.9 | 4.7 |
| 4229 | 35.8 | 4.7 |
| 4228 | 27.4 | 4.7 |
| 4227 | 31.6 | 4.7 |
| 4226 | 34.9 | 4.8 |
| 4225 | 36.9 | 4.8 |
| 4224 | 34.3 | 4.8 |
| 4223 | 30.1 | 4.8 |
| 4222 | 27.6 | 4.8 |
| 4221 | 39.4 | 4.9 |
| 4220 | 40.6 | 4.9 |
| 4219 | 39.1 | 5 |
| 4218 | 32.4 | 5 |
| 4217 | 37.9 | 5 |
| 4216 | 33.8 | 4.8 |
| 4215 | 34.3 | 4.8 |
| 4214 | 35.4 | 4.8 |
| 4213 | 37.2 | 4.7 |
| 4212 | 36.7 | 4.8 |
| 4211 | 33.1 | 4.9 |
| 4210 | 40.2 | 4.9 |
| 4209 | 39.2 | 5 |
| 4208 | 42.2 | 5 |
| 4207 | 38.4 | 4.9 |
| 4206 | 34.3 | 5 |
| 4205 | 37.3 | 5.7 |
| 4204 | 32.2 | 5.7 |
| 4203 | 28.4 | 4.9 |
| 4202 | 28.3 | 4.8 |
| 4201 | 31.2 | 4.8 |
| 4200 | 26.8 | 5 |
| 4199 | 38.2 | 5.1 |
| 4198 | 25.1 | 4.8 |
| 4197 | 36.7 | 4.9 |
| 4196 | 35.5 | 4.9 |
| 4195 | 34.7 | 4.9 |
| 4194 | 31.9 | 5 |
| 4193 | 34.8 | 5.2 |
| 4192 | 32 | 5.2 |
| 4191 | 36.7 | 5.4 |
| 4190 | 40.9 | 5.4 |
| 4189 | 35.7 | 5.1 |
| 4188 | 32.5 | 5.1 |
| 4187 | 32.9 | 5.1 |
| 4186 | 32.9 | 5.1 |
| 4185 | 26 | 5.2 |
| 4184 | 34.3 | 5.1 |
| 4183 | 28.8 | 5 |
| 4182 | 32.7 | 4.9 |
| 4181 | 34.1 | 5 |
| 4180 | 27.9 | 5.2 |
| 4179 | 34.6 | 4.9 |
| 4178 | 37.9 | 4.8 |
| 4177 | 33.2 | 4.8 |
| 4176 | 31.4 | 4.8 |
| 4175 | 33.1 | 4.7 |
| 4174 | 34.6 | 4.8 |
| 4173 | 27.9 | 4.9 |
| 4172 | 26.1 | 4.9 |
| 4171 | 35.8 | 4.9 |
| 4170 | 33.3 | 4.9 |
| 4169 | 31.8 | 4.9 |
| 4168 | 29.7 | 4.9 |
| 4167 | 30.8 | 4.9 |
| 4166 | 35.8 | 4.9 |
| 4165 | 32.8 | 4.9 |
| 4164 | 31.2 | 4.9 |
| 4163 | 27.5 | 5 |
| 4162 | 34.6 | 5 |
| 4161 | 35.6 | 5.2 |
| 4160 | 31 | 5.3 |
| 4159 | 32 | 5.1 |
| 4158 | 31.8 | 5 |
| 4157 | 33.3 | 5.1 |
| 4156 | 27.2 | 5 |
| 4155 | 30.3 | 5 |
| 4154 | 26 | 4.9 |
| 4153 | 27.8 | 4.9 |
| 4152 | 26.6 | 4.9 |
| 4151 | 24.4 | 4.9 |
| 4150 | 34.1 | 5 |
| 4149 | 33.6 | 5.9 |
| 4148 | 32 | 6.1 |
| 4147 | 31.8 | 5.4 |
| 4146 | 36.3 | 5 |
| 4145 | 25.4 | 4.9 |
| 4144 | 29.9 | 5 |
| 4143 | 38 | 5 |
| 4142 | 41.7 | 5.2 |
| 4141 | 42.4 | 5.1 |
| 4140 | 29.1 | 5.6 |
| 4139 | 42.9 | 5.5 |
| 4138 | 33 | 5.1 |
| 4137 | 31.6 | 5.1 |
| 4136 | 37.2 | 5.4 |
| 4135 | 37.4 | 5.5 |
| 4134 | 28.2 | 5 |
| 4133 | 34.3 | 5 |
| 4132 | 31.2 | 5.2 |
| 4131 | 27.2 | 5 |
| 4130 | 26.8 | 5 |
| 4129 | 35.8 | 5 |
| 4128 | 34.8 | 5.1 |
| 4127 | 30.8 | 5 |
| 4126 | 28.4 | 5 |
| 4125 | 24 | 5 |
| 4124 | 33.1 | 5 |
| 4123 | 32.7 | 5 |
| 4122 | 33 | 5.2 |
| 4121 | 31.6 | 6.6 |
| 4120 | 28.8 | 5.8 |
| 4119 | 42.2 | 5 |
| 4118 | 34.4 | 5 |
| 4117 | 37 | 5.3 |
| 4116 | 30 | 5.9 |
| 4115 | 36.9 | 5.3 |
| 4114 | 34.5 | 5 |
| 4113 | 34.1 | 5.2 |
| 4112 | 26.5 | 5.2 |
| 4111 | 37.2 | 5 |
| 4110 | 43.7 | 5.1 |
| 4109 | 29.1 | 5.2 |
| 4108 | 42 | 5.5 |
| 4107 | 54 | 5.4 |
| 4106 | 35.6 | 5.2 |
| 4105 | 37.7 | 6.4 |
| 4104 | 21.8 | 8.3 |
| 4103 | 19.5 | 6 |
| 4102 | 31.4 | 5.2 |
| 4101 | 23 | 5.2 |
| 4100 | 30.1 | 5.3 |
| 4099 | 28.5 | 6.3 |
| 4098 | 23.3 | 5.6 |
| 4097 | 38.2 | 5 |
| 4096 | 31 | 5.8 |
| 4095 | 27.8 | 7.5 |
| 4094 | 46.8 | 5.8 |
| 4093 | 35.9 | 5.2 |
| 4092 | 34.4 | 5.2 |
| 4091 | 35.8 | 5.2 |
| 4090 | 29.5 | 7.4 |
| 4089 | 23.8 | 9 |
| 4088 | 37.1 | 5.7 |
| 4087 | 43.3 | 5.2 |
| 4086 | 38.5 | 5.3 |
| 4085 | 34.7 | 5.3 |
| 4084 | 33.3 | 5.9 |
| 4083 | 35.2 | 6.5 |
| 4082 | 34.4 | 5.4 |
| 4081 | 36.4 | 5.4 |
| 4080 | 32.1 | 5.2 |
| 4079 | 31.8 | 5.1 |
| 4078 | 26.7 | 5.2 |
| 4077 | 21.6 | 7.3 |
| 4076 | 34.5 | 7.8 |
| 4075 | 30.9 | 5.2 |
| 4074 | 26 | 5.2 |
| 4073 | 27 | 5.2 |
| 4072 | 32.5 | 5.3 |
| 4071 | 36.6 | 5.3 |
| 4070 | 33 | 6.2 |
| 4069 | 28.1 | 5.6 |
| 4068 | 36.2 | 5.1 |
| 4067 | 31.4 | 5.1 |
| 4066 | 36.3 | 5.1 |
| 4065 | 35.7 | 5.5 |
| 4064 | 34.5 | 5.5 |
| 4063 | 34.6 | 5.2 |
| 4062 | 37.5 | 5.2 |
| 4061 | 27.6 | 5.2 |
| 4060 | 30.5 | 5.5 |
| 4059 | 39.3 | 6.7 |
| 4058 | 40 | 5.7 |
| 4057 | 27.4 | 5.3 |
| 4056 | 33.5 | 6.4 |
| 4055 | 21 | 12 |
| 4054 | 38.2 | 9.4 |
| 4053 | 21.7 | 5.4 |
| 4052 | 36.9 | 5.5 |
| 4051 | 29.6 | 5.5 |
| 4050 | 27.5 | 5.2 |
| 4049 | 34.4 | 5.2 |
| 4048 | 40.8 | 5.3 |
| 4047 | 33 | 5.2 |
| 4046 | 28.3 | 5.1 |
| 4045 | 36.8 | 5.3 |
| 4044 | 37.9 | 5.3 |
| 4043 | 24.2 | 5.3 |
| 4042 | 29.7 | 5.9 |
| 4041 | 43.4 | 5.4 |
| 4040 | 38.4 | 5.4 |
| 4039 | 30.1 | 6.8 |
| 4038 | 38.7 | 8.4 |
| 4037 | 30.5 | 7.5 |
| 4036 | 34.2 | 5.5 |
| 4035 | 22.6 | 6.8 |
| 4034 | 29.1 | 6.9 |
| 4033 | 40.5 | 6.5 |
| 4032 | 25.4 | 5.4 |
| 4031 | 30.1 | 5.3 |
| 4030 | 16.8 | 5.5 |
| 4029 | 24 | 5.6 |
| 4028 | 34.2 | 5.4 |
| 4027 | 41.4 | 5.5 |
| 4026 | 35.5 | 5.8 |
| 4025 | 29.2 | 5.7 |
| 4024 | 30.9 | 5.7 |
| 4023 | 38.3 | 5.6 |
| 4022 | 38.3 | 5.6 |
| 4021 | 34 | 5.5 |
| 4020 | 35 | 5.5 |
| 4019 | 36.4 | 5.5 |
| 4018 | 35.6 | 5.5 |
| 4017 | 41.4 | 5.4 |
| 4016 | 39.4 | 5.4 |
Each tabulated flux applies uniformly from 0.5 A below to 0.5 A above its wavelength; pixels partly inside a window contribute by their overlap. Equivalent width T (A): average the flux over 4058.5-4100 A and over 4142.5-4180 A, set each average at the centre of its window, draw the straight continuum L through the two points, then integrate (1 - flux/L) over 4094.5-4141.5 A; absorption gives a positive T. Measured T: -0.8 A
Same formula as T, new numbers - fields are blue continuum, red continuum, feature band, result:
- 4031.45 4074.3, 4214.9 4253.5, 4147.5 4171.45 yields 2.4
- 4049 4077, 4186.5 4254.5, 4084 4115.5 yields -0.9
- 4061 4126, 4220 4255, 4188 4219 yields 0.5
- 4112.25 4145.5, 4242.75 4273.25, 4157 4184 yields 1.7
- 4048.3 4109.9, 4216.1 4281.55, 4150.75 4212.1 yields 3.5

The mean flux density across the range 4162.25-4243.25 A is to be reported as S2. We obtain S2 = 34.2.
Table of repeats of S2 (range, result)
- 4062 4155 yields 32.8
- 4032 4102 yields 32.6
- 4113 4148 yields 33.3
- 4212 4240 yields 35.6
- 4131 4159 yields 32.4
